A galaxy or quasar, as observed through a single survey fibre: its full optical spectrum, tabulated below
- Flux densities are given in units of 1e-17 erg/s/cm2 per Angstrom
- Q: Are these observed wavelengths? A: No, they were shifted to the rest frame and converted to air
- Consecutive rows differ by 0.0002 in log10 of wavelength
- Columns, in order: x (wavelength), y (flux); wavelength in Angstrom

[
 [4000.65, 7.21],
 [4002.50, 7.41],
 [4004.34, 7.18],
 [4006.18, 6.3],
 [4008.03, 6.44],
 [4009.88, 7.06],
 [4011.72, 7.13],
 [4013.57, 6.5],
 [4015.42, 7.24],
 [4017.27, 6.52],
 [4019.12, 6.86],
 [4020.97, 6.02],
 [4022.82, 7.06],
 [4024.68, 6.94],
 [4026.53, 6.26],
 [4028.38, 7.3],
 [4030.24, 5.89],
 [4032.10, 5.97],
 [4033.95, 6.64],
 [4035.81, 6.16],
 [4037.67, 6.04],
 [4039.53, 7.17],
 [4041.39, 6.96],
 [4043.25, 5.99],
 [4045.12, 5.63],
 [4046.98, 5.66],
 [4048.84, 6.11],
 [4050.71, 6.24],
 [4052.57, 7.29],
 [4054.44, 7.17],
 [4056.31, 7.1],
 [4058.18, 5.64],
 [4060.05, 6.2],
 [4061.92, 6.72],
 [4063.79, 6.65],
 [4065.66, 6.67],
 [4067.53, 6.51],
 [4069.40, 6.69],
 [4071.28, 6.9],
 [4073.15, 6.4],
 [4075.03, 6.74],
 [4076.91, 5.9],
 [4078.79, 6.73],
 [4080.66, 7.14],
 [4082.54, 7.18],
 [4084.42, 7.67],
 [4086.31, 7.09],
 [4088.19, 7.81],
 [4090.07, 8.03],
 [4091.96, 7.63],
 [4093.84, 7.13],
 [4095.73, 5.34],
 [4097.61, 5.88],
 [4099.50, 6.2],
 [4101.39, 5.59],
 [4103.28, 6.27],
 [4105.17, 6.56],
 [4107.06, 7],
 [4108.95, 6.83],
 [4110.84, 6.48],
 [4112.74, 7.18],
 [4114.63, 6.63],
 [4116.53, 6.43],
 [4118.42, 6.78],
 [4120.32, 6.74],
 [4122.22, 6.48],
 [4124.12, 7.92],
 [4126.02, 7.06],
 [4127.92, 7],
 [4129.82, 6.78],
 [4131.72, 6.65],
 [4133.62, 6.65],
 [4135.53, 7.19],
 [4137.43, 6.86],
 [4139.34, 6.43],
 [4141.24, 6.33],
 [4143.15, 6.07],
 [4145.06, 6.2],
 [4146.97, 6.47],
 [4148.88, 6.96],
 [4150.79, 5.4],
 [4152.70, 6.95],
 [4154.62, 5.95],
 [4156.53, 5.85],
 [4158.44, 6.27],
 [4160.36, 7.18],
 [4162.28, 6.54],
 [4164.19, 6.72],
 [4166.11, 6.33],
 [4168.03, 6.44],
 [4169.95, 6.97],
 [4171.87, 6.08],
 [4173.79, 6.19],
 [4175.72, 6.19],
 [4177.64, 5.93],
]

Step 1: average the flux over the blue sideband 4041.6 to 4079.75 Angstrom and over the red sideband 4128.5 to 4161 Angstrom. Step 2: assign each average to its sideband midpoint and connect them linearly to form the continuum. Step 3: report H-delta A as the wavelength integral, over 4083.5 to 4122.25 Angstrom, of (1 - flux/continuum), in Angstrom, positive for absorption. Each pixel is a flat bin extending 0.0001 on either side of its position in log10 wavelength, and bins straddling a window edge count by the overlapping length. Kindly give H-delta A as -1.71 Angstrom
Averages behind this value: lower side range 6.46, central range 6.75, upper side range 6.48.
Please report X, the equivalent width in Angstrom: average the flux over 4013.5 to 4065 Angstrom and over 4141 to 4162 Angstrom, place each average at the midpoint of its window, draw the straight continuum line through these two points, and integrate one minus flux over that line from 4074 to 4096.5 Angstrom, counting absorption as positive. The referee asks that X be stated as -2.1 Angstrom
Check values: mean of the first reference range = 6.5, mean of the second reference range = 6.33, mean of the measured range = 7.04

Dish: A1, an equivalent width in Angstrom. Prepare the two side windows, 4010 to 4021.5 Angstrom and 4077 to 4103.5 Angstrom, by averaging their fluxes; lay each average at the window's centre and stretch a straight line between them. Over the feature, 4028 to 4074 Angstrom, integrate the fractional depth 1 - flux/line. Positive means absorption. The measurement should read 2.2 Angstrom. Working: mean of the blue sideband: 6.76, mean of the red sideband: 6.82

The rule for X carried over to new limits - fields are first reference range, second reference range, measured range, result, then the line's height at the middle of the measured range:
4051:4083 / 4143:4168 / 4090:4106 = 0.34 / 6.57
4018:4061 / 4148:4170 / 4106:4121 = -0.73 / 6.44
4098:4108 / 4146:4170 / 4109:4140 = -2.33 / 6.35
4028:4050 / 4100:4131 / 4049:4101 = -2.10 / 6.48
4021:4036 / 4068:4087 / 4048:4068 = 0.38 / 6.71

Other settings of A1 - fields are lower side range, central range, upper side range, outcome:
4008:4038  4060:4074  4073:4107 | 0.2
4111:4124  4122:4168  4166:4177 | -0.2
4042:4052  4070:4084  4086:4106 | -0.7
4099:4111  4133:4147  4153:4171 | -0.1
